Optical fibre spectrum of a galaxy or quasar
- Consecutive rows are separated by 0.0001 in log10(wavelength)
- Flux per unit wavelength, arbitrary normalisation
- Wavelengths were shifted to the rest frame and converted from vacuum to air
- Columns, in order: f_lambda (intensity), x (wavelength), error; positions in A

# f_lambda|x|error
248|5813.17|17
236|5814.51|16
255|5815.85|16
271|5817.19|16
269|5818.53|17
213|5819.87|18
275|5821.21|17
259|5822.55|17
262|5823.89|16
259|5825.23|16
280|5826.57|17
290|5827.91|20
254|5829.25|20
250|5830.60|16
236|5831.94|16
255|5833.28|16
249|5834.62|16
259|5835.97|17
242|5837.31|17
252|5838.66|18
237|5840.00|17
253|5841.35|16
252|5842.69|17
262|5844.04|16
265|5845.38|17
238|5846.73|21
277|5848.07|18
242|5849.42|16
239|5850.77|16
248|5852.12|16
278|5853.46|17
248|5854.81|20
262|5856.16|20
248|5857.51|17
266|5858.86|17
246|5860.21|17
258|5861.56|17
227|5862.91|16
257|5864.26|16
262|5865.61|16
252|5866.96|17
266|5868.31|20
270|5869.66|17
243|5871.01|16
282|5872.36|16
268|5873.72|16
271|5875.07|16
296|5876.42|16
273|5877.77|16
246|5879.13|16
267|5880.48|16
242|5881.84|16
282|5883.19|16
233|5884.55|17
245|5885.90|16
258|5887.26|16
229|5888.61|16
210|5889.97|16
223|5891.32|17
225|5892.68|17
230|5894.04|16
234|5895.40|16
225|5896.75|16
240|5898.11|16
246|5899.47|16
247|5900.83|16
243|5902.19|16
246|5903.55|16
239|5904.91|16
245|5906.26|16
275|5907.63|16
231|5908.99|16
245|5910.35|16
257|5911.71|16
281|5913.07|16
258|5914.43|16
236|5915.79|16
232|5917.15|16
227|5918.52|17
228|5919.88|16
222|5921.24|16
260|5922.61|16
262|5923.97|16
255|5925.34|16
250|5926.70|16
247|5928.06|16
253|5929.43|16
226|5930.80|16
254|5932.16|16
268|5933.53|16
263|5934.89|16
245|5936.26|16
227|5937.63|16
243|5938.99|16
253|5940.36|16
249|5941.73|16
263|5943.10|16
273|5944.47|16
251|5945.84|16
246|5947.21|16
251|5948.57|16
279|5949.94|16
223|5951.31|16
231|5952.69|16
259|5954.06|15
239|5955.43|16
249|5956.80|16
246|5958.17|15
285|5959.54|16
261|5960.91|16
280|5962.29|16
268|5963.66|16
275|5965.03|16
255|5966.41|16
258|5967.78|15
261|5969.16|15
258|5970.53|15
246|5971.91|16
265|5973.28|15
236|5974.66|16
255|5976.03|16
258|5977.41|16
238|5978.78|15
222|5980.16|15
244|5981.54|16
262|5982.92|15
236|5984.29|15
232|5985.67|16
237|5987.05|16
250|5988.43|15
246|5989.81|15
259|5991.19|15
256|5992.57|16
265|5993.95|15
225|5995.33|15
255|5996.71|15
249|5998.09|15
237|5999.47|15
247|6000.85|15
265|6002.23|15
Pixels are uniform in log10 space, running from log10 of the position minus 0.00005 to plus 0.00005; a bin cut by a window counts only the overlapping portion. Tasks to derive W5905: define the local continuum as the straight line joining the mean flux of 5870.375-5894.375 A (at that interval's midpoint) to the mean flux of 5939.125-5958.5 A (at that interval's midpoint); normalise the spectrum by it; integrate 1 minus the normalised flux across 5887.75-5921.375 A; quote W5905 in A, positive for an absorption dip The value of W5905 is 1.6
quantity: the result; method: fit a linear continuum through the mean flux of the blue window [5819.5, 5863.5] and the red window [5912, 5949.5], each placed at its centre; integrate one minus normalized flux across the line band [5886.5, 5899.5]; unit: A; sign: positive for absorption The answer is 1.0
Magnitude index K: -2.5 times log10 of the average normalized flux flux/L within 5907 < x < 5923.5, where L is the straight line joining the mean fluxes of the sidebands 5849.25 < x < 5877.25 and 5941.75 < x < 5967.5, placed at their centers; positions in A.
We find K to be 0.05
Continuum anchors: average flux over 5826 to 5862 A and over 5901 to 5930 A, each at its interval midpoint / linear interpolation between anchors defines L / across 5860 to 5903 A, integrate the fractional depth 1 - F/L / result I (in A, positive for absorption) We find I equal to 0.18 A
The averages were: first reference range 255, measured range 250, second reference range 247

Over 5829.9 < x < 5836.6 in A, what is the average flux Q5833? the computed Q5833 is 250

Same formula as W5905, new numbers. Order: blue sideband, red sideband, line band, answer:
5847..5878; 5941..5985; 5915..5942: 1.1 A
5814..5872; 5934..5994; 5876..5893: 0.4 A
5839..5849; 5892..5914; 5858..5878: -0.9 A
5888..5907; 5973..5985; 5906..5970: -3.2 A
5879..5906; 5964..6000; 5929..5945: -0.4 A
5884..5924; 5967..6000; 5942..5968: -1.3 A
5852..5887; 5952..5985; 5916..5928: 0.7 A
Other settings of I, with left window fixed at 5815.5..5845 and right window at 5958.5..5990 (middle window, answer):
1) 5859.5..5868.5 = 0.1 A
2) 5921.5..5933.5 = 0.2 A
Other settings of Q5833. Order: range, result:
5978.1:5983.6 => 241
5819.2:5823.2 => 249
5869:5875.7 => 267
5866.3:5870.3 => 263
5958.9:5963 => 275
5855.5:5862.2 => 256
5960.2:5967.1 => 268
